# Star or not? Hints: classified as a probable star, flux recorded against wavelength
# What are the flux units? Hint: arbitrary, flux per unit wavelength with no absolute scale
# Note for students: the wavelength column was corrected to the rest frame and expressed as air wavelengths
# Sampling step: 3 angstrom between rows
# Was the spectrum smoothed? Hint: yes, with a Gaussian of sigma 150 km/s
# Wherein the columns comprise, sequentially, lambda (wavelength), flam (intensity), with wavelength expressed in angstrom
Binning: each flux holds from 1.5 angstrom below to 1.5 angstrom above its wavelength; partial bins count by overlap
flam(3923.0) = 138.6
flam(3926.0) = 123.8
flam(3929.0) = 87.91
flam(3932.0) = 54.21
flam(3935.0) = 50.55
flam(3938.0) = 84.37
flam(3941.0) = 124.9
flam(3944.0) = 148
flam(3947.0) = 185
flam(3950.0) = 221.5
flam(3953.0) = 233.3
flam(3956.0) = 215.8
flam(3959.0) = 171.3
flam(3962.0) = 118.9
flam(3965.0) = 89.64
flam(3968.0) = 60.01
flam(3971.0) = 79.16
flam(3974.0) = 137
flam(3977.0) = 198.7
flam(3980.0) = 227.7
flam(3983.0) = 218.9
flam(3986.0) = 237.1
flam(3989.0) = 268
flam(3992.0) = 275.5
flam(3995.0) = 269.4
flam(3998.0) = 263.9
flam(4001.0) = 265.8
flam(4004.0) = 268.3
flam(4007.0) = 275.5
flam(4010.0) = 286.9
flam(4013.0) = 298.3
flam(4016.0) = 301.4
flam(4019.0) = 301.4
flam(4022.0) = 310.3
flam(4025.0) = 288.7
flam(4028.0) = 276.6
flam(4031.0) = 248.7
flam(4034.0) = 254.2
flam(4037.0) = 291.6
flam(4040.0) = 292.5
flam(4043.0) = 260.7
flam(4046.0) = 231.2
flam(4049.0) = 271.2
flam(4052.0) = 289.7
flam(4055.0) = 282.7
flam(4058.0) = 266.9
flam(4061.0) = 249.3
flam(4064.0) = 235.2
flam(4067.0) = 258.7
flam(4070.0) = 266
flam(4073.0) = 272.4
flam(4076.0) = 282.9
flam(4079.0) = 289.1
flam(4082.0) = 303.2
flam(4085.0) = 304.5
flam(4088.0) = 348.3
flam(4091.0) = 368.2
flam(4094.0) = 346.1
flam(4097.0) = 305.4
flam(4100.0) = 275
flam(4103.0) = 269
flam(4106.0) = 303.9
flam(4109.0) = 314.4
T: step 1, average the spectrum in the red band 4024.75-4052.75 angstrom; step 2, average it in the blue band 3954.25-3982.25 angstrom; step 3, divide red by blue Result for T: 1.83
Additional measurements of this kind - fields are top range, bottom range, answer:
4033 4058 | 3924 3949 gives 2.47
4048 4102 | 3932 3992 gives 1.79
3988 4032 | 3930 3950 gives 2.42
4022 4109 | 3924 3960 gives 2.01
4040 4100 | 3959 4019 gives 1.31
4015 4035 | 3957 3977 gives 2.39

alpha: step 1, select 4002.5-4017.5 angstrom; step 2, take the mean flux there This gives 286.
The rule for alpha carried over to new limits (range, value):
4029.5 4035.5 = 251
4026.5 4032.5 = 263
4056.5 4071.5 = 255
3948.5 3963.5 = 192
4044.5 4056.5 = 269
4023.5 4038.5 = 272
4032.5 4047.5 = 266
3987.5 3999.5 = 269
